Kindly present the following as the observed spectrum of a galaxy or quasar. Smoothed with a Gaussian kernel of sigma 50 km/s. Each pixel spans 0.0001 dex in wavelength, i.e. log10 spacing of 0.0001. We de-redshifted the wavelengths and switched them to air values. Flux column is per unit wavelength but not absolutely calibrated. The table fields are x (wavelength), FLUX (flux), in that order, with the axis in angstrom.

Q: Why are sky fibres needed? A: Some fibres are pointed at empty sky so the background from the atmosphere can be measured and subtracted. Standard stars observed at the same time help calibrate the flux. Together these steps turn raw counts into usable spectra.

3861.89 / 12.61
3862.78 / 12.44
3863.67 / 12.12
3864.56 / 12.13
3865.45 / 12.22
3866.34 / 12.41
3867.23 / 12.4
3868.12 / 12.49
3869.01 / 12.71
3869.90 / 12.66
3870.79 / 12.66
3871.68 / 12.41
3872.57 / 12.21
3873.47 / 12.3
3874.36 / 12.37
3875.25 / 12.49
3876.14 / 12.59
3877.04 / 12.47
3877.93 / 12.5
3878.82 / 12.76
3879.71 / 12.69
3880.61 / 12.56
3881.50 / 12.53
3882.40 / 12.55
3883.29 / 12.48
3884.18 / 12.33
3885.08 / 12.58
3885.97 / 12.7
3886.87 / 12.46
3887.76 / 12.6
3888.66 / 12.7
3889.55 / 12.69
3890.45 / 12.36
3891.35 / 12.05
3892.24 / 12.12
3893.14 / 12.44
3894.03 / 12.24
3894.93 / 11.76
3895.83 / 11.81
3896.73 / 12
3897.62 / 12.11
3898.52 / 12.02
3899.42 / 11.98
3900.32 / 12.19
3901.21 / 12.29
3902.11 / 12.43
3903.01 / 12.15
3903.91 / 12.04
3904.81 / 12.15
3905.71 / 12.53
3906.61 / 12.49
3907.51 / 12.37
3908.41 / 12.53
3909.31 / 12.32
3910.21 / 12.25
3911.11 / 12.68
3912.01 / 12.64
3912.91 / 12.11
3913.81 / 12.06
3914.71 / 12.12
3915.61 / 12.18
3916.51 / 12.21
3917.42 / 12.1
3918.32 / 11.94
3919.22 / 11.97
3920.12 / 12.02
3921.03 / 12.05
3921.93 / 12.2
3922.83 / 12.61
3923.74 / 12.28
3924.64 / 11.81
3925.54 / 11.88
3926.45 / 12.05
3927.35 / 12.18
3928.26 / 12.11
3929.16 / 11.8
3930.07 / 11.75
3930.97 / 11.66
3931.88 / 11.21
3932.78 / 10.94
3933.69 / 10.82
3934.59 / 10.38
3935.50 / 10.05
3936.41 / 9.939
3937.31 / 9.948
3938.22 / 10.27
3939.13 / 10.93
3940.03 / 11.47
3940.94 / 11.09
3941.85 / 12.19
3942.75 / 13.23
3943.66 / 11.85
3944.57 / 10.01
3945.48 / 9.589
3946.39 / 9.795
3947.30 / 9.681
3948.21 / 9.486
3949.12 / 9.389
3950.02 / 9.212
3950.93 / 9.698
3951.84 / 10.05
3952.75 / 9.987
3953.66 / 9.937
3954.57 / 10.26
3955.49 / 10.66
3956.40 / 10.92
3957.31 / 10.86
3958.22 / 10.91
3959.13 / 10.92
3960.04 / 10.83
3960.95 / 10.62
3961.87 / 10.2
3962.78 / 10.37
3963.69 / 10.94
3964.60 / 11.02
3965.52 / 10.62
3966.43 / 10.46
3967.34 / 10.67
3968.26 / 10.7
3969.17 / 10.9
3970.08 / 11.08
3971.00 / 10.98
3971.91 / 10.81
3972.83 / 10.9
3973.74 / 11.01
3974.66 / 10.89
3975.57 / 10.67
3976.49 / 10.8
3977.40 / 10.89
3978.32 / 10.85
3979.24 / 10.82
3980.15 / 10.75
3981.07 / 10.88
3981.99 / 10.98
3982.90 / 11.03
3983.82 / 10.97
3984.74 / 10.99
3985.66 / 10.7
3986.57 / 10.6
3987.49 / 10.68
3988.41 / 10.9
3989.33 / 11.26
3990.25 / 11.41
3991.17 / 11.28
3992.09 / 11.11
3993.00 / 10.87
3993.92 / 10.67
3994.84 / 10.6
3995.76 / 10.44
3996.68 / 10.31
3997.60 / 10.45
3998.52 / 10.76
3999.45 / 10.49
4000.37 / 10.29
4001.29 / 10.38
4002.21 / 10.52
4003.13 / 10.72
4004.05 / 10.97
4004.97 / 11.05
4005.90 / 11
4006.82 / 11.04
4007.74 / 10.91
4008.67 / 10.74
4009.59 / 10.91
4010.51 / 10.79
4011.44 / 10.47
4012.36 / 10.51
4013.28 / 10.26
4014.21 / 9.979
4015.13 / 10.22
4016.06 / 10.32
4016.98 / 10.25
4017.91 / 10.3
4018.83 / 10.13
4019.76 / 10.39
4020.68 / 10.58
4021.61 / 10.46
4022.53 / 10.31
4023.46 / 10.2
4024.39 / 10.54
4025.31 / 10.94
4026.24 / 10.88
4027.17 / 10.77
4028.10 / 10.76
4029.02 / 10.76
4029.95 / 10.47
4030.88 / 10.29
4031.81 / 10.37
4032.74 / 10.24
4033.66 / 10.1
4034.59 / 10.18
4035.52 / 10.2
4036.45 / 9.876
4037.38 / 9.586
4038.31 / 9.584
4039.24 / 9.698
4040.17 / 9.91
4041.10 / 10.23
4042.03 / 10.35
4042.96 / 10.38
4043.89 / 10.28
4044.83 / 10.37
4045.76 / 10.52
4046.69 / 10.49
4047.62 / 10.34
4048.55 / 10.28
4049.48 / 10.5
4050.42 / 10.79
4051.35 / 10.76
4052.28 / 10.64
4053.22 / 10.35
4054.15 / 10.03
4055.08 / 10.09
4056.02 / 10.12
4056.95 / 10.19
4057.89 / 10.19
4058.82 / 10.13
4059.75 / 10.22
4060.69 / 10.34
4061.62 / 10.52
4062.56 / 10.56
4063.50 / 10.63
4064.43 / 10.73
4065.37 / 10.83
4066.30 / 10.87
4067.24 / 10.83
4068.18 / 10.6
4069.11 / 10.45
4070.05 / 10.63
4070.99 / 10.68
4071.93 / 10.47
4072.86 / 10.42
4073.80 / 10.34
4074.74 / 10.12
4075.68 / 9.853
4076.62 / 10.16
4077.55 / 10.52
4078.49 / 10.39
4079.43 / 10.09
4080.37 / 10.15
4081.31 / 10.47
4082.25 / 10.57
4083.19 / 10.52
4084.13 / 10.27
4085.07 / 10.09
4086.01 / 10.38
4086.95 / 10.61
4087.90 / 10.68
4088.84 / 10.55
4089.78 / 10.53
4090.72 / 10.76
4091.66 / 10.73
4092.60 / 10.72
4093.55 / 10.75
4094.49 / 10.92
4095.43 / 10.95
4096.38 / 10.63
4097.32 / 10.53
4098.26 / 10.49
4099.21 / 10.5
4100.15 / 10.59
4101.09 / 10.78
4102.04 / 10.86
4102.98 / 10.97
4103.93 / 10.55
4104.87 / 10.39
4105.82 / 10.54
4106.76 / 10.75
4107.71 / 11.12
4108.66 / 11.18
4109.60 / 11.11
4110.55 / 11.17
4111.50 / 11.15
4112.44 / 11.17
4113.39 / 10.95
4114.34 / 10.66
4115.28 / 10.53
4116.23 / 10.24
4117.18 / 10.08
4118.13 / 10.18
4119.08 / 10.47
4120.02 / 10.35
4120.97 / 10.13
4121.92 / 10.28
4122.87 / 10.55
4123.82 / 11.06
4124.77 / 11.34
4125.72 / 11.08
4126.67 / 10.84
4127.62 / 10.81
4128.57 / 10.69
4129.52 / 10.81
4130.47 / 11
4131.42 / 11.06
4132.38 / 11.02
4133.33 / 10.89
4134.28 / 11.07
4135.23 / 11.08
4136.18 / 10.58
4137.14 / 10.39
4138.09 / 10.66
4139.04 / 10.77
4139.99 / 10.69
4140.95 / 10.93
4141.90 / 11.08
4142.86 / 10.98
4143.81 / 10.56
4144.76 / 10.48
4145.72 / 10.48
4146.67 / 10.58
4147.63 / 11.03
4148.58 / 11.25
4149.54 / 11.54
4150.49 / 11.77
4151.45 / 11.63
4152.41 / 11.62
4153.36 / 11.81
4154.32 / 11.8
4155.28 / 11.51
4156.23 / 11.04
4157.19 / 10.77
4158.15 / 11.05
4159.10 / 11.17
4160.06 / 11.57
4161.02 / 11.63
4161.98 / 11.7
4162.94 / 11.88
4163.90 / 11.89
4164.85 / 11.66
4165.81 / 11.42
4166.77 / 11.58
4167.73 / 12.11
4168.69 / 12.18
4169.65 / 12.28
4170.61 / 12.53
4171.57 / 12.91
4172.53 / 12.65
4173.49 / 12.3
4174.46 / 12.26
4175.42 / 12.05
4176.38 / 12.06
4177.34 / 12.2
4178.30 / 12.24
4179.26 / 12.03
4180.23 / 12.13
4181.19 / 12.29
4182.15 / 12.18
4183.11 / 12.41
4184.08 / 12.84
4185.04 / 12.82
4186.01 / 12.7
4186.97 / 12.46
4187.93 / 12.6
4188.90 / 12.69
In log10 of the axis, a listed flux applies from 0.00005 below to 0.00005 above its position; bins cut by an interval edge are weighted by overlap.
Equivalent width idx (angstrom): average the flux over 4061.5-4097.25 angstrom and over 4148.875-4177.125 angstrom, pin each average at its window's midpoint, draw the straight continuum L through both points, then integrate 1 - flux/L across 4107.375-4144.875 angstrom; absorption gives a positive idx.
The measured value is 1.52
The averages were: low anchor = 10.5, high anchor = 11.8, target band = 10.8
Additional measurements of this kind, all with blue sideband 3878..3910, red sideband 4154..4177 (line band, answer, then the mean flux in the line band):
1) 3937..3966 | 4.0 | 10.5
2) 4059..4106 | 5.7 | 10.5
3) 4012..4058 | 6.7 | 10.3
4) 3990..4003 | 1.6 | 10.7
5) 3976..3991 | 1.6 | 10.9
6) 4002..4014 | 1.4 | 10.7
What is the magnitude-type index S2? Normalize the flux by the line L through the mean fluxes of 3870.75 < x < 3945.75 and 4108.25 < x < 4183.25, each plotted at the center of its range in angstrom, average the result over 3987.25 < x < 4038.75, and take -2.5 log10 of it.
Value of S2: 0.11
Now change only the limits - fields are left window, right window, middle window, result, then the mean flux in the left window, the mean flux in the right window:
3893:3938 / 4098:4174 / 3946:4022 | 0.102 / 11.9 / 11.1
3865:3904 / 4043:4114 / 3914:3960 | 0.075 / 12.4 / 10.6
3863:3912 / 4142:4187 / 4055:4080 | 0.153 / 12.4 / 11.8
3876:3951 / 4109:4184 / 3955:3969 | 0.096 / 11.8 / 11.3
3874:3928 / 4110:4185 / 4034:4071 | 0.133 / 12.3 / 11.3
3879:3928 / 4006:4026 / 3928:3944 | 0.054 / 12.3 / 10.5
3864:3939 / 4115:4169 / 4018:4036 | 0.108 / 12.1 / 11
